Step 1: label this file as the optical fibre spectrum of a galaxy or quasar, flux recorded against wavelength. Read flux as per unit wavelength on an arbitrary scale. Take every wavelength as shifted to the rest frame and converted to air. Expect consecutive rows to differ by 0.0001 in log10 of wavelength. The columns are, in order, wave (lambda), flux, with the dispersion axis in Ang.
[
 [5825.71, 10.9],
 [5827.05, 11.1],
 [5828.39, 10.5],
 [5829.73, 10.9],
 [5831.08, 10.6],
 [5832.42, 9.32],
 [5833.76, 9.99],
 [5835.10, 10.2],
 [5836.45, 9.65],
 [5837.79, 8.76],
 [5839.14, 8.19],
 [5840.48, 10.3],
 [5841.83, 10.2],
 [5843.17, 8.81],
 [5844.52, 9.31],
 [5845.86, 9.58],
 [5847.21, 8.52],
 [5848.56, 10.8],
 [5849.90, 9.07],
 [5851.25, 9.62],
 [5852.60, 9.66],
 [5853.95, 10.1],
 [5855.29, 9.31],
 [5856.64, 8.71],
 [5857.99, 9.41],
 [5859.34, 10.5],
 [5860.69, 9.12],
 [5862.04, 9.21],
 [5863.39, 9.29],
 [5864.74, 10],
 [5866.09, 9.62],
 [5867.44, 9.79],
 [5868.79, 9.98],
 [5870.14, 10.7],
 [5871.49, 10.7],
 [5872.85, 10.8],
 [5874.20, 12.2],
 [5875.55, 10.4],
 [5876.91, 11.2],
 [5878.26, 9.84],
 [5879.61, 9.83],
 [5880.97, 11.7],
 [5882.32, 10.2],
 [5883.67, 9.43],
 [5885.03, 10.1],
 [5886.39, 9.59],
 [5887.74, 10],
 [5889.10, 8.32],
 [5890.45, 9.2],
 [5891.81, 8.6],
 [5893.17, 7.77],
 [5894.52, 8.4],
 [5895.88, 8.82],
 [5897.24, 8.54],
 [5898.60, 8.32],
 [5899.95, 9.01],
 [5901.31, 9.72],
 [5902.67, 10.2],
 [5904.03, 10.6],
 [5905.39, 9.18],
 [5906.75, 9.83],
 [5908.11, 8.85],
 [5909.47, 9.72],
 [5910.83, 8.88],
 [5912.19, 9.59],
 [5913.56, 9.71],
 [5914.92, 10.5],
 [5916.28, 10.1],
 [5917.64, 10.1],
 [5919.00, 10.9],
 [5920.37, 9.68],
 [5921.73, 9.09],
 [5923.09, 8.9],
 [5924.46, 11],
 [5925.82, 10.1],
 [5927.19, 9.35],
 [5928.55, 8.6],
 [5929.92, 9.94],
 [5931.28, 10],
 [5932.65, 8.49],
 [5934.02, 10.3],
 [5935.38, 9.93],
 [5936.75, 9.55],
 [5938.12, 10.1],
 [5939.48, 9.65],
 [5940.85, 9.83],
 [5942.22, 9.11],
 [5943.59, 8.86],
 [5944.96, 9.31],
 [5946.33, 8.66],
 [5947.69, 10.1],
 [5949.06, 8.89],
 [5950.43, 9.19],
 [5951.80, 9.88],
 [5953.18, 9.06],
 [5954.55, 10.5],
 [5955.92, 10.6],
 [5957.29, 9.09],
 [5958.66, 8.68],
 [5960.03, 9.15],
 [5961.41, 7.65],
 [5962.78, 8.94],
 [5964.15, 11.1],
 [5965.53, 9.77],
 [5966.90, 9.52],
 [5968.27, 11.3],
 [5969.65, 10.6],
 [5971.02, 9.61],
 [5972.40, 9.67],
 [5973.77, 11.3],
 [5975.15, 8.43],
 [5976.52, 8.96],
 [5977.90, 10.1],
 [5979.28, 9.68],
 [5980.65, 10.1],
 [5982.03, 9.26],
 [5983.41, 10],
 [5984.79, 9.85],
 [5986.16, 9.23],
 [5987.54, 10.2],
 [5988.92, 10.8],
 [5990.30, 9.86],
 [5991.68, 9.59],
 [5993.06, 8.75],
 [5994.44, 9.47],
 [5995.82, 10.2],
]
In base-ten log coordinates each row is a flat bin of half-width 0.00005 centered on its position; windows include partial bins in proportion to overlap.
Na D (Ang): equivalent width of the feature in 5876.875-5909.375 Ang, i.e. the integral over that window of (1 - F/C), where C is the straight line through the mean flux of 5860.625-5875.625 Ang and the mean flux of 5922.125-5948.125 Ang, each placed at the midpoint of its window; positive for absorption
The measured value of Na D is 1.7 Ang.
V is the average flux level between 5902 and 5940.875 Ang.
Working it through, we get 9.75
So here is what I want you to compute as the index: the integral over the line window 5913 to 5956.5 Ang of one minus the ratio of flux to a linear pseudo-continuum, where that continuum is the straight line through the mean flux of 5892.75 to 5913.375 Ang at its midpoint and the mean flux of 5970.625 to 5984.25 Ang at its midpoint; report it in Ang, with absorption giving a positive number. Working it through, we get -1.3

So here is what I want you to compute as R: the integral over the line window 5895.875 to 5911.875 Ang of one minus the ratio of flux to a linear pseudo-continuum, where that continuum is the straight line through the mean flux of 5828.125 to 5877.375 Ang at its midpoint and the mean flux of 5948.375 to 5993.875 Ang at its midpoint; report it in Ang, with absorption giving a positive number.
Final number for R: 0.7 Ang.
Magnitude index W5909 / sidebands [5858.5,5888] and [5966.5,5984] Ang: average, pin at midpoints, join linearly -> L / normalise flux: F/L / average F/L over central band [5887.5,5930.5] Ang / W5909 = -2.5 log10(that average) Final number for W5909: 0.074 mag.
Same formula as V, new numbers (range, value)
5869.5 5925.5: 9.76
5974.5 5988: 9.58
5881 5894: 9.36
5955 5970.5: 9.69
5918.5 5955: 9.58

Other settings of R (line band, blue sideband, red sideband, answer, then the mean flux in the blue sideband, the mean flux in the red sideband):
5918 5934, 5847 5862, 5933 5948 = -0.22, 9.55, 9.55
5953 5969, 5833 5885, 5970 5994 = 0.21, 9.86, 9.74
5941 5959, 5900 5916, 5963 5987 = 0.75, 9.69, 9.9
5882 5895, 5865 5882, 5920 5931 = 1.43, 10.5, 9.6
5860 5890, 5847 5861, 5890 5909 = -2.38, 9.57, 9.08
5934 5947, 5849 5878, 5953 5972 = 0.36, 9.98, 9.7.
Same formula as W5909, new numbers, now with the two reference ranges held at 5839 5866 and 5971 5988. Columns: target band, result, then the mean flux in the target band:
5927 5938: 0.01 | 9.56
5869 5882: -0.13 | 10.8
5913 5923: -0.04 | 9.96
